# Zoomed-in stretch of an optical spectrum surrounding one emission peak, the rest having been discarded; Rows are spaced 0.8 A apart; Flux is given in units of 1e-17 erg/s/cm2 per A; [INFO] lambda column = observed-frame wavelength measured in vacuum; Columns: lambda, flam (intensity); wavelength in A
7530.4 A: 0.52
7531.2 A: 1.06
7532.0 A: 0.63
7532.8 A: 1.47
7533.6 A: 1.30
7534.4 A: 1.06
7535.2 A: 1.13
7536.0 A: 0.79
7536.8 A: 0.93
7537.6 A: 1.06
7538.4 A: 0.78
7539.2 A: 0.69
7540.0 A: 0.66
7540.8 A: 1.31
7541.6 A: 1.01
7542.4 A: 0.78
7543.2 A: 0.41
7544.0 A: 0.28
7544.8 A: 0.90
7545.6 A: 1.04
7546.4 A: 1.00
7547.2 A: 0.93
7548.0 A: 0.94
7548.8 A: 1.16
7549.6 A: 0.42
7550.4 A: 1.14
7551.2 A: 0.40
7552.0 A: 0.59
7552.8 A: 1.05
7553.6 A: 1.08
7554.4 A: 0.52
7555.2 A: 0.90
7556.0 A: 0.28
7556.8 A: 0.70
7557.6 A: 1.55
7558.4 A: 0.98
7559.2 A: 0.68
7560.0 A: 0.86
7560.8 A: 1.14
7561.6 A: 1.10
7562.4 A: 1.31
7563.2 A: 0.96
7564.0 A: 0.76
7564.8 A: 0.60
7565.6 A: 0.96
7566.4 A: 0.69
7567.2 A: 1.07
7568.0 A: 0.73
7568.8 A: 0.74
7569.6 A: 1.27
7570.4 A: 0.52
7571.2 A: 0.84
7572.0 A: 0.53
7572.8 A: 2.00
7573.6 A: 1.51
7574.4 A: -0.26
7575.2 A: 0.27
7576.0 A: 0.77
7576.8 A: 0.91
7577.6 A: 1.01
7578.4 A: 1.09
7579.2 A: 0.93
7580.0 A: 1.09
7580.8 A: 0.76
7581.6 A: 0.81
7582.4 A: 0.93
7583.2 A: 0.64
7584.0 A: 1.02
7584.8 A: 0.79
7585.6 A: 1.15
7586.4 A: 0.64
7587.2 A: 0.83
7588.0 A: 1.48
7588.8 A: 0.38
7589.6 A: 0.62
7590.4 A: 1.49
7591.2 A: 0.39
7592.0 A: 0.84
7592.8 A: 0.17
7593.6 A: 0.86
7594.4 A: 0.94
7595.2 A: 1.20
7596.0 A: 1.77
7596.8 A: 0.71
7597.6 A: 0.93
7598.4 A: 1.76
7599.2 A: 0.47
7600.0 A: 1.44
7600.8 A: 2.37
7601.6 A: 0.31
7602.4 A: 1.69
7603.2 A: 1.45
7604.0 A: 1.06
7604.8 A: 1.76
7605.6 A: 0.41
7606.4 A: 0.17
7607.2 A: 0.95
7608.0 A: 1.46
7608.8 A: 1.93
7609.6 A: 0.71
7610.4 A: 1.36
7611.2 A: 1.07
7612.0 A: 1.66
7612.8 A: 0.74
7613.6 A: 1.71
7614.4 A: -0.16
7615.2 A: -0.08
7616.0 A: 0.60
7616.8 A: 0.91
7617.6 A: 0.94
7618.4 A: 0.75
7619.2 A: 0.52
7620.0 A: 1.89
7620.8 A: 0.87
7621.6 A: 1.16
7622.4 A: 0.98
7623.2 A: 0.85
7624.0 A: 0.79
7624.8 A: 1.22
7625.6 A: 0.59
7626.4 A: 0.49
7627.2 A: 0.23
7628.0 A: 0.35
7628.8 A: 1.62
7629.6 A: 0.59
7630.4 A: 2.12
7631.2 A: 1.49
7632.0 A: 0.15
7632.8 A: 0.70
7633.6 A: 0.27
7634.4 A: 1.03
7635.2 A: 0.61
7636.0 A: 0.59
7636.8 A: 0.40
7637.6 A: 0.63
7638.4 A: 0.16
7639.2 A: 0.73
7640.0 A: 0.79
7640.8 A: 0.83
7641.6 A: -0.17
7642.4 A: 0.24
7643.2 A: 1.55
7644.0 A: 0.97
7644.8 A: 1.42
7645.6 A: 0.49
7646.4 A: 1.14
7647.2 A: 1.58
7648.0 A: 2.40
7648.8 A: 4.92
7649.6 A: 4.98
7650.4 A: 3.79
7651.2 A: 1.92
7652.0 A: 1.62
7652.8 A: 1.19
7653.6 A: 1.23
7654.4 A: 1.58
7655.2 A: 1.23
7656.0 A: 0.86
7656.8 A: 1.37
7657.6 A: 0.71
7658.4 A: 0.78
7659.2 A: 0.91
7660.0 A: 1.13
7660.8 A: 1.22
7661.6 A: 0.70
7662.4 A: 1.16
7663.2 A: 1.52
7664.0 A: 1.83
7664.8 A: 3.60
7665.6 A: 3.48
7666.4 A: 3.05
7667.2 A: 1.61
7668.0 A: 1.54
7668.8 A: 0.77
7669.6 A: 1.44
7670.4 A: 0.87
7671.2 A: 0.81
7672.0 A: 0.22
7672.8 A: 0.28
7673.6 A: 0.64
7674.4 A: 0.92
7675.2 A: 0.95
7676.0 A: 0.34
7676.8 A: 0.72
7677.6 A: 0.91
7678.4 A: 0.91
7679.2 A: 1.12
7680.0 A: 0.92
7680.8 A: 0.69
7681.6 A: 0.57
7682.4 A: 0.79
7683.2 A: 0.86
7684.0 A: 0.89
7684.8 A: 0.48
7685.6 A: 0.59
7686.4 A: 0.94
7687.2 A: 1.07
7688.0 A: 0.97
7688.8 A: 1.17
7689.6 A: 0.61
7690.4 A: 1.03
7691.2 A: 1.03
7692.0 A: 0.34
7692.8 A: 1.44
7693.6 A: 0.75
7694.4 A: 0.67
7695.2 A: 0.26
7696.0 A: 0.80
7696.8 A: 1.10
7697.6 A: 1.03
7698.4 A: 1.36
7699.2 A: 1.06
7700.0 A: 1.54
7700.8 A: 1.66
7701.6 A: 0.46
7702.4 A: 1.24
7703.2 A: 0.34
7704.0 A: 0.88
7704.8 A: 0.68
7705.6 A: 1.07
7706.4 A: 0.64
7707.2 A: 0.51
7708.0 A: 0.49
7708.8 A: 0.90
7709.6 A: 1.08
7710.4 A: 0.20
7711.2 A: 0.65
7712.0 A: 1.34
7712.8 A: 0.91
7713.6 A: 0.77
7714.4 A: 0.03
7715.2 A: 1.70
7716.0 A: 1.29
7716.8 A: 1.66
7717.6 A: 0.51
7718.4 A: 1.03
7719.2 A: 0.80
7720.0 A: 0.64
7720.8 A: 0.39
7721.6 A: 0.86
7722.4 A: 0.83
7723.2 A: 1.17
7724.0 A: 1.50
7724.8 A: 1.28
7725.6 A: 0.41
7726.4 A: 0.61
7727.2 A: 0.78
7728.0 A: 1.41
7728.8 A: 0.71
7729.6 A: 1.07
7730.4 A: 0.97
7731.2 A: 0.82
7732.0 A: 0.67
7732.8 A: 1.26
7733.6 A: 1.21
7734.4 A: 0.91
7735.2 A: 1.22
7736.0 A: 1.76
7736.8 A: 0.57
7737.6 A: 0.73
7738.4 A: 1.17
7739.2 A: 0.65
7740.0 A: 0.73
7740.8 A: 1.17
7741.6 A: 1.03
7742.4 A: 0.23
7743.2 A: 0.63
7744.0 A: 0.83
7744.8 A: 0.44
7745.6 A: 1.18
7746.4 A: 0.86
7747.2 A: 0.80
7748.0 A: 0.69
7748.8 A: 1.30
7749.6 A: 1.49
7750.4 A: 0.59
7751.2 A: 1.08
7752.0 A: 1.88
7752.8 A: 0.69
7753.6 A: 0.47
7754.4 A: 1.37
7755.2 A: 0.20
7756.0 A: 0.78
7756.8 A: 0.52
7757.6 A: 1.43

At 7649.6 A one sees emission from [S II]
